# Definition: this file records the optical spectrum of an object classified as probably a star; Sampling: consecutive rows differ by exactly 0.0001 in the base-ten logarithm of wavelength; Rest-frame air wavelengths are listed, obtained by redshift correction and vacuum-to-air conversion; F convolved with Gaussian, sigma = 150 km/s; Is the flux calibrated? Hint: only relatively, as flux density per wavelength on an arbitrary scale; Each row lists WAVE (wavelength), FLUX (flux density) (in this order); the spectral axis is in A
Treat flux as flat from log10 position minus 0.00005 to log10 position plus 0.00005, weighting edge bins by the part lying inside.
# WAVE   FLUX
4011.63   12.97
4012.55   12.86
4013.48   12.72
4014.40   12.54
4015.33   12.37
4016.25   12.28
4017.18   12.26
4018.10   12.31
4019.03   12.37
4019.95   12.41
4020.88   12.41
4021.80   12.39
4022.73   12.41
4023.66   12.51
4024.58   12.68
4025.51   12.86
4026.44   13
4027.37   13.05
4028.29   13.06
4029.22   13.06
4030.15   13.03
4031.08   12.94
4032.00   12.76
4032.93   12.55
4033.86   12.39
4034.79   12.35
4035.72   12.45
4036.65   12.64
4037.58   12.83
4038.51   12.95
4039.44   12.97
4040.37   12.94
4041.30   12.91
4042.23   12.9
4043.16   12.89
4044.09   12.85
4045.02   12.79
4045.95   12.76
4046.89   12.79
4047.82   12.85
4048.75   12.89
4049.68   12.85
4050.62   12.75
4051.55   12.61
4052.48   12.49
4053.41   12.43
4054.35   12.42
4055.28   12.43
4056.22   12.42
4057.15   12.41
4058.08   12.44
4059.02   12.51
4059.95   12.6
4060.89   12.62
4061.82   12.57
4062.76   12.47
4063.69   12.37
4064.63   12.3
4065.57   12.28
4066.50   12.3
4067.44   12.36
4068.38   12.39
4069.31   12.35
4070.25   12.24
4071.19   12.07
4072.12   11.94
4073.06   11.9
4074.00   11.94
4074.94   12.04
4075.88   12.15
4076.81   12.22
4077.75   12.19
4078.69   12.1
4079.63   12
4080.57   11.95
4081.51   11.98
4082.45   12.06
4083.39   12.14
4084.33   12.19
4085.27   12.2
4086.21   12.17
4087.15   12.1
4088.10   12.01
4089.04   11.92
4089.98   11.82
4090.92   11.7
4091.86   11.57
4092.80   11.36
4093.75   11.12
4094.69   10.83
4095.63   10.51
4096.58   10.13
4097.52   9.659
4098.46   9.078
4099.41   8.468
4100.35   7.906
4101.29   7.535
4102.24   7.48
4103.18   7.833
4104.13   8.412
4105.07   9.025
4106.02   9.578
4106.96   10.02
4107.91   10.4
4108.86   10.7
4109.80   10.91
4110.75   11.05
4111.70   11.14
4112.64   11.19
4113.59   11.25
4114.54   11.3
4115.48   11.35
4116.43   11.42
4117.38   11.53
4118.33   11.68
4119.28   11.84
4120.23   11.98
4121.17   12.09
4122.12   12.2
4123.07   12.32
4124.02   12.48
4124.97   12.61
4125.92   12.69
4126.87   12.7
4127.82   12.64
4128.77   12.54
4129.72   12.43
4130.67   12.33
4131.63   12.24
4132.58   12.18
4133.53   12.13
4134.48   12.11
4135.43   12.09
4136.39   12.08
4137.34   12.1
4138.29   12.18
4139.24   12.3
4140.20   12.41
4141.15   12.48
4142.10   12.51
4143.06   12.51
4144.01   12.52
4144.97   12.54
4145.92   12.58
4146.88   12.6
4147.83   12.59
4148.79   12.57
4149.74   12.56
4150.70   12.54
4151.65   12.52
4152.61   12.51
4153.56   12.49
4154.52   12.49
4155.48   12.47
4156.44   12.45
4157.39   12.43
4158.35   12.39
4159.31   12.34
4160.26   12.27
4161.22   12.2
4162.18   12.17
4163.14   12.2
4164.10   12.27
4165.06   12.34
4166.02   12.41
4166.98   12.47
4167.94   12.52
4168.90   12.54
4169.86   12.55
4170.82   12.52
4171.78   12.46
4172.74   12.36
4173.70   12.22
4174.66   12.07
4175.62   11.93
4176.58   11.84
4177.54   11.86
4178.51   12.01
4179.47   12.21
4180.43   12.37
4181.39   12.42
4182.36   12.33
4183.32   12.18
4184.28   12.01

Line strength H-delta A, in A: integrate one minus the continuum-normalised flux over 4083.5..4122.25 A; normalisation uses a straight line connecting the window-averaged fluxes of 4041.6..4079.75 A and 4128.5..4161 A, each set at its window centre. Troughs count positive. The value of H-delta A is 5.4 A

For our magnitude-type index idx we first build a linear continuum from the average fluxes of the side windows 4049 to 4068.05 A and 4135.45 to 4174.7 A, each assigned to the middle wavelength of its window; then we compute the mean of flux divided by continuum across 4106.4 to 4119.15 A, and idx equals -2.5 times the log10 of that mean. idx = 0.13 mag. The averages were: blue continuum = 12.5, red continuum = 12.4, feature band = 11.1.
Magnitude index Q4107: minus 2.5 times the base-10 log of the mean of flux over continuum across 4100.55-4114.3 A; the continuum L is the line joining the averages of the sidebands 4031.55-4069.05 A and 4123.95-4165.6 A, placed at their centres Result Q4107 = 0.269 mag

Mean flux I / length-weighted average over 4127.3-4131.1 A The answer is 12.5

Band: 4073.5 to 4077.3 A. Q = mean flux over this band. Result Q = 12.1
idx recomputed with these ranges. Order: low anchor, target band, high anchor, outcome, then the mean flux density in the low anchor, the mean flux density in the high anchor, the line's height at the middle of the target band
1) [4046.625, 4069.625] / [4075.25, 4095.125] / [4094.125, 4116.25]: -0.09 mag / 12.5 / 9.85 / 11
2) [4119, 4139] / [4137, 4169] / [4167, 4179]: -0.01 mag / 12.3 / 12.3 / 12.3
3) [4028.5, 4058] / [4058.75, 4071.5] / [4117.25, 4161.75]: 0.02 mag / 12.7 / 12.4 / 12.6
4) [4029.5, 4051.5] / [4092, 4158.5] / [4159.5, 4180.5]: 0.09 mag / 12.8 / 12.3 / 12.4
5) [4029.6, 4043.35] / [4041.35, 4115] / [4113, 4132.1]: 0.08 mag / 12.8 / 12.1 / 12.4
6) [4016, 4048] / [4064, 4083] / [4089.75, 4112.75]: -0.10 mag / 12.7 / 9.94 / 11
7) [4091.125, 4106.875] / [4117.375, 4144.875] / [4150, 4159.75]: -0.10 mag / 9.46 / 12.5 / 11.2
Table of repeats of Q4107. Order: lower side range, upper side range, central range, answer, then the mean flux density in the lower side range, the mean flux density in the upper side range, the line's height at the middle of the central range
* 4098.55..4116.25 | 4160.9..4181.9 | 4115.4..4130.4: -0.17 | 9.77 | 12.3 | 10.4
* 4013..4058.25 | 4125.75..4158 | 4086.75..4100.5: 0.17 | 12.7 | 12.4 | 12.5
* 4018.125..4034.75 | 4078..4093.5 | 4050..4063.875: -0.02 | 12.7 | 11.9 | 12.3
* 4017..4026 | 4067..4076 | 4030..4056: -0.03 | 12.5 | 12.1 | 12.3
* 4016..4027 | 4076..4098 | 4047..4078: -0.04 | 12.5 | 11.7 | 12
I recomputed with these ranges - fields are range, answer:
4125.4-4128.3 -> 12.7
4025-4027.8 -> 12.9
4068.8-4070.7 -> 12.3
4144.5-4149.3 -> 12.6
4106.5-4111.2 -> 10.6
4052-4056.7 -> 12.4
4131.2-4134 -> 12.2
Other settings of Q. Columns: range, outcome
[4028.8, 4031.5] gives 13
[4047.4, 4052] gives 12.8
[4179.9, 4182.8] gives 12.4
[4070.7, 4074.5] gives 12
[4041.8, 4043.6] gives 12.9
